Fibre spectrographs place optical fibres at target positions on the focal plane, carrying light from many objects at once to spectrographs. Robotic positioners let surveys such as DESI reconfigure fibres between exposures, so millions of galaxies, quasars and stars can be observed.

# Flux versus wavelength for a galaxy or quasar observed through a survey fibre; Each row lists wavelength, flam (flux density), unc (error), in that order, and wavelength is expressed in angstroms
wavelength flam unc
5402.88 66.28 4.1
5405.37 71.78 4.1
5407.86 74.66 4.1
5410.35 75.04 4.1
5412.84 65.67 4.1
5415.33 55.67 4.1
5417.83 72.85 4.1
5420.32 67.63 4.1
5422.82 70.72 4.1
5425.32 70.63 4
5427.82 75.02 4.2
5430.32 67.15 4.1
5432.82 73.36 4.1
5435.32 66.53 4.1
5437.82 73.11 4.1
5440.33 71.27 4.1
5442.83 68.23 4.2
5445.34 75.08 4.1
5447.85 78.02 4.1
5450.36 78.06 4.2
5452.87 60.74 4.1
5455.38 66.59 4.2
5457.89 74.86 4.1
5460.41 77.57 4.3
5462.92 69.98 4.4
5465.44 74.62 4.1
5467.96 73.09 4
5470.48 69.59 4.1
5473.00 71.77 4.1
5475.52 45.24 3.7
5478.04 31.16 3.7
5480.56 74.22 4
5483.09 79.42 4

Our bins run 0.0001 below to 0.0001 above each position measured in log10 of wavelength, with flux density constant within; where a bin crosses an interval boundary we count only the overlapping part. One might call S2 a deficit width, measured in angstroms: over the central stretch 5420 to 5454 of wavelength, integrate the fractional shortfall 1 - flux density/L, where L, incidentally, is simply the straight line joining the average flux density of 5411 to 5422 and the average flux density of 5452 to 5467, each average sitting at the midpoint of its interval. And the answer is -1.4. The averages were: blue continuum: 66.2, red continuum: 71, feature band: 71.2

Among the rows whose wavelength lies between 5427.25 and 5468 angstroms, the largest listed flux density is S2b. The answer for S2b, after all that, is 78.06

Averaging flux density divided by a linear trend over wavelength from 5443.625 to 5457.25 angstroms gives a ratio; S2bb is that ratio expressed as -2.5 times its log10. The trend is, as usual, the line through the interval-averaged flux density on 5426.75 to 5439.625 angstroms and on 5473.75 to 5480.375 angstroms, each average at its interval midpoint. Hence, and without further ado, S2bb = -0.17 mag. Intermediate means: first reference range 71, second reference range 46.7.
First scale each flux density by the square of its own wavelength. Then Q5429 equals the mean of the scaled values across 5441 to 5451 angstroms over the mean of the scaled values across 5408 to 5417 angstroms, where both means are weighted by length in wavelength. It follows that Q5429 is 1.13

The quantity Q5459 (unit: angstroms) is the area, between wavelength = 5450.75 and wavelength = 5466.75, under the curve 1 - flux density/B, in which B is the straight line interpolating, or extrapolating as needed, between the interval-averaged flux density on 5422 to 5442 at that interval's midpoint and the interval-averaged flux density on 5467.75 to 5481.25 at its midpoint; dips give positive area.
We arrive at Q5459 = -1.90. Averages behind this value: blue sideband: 70.9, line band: 71.1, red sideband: 59.3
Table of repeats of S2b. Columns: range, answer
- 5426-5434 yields 75.02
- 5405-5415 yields 75.04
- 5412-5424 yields 72.85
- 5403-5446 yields 75.08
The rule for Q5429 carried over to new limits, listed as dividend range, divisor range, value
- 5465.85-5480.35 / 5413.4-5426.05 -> 0.91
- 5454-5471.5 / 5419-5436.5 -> 1.04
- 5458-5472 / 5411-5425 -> 1.11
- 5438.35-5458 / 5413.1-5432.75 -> 1.05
